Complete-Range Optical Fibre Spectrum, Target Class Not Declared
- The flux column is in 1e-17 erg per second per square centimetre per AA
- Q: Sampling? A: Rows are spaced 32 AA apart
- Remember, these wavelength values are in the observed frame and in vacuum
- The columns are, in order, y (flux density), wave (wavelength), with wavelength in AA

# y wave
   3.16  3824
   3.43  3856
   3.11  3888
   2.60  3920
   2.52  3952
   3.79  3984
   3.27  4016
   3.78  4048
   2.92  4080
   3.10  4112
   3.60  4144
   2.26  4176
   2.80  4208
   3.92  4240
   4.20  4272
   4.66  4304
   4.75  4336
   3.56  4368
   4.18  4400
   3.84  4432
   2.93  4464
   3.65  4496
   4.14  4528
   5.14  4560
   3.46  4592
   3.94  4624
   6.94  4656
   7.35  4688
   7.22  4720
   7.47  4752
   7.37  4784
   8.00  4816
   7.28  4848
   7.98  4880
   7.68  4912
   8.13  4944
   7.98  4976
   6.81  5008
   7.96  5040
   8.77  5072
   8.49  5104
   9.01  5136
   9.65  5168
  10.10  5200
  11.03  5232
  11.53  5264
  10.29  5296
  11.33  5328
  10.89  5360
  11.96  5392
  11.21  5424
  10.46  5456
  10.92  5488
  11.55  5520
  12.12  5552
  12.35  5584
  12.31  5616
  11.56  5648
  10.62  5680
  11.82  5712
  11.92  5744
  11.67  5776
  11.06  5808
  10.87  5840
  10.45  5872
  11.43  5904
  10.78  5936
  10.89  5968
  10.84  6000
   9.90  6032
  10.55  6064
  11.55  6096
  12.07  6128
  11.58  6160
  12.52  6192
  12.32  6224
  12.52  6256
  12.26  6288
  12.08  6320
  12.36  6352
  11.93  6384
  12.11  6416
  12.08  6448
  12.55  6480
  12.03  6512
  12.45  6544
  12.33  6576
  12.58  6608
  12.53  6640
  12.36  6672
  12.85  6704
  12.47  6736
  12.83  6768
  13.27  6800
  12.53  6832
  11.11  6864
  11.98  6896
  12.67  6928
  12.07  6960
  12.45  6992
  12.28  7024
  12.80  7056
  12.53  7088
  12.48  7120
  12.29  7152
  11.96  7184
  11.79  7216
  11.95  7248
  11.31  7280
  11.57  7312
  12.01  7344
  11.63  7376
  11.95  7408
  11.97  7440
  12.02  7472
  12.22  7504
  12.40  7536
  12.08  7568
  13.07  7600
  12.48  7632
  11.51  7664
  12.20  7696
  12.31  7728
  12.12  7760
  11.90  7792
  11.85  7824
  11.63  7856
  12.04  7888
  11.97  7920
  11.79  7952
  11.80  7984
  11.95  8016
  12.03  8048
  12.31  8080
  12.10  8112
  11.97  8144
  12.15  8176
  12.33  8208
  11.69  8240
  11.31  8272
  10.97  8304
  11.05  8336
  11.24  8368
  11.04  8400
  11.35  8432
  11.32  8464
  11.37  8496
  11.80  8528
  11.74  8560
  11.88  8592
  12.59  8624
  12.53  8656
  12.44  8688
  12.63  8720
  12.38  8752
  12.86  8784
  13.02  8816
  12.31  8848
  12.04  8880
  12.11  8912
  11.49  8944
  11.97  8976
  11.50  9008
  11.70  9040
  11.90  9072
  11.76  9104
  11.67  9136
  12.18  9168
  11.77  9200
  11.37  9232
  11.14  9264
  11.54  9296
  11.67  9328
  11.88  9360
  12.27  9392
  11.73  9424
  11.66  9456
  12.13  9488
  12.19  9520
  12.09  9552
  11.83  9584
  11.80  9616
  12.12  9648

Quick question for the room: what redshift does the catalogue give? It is 0.17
